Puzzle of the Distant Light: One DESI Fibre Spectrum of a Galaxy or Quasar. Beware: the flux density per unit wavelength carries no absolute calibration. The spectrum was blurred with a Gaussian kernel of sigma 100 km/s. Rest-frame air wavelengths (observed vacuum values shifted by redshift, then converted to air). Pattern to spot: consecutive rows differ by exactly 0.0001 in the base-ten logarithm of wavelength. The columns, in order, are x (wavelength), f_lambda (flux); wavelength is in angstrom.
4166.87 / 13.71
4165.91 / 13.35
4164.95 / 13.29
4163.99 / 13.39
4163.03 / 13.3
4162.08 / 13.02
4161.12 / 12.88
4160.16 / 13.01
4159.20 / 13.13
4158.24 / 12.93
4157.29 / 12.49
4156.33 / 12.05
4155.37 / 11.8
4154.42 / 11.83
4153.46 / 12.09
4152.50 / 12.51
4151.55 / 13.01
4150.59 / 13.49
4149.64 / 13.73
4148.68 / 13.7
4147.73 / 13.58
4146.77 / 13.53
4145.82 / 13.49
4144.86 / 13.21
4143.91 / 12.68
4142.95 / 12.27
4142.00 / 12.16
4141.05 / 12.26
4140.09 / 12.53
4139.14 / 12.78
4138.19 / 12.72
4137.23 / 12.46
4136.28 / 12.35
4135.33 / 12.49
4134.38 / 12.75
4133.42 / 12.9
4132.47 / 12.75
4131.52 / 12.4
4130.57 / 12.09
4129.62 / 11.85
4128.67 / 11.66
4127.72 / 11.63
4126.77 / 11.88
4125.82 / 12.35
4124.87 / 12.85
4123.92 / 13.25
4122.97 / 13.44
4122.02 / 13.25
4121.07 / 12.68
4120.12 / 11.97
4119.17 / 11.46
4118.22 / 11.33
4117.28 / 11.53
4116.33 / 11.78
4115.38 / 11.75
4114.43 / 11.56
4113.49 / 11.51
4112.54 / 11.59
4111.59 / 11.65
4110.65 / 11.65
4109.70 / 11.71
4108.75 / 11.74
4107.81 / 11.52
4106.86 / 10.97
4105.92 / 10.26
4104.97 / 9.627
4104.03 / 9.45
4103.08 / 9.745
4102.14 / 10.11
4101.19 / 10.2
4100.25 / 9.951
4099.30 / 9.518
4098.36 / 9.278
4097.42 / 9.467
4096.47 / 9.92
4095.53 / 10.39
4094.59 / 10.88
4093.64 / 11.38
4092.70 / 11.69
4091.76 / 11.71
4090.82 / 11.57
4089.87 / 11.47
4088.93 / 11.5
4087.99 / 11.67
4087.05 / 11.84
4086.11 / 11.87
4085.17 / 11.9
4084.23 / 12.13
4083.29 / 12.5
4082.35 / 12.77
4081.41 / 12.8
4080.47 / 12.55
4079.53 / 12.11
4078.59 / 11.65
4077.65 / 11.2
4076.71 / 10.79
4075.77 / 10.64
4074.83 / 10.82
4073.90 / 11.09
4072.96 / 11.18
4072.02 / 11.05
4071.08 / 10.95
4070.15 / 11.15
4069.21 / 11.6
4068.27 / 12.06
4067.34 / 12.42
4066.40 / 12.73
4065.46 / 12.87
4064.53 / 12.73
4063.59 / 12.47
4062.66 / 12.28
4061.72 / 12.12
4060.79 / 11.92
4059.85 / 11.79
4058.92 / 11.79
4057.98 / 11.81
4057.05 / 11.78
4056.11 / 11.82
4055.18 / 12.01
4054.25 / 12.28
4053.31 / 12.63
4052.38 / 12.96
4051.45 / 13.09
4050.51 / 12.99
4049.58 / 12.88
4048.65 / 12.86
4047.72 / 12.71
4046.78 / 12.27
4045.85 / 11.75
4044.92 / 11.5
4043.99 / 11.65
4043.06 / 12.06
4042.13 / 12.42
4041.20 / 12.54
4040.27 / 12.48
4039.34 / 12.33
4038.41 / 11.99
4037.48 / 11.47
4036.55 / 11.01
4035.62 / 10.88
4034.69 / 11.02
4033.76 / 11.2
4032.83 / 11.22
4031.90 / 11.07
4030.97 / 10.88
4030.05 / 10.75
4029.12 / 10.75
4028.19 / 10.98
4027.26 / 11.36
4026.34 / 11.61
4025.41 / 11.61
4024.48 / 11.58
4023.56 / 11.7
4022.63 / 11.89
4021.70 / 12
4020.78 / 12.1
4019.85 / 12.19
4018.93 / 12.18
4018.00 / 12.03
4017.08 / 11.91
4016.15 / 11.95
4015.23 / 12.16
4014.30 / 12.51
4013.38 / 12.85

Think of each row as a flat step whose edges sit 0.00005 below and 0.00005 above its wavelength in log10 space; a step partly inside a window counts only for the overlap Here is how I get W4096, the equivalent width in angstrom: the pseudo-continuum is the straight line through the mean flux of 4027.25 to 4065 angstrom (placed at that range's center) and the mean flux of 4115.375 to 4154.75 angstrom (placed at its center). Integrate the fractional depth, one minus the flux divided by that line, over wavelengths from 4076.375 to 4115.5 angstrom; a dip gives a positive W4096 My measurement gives 3.5 angstrom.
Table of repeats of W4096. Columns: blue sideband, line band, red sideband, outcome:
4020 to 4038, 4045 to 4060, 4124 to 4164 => -0.9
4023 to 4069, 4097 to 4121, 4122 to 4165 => 3.0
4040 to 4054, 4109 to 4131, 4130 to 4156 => 1.1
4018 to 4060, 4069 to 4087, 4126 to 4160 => 0.8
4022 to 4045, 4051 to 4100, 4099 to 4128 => -0.8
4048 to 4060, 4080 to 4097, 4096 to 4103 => -2.1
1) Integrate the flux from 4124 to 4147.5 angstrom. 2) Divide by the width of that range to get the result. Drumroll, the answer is 12.5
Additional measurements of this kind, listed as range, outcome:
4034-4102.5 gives 11.7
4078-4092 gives 12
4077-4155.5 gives 11.9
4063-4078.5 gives 11.6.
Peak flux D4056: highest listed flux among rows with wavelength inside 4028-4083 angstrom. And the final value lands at 13.09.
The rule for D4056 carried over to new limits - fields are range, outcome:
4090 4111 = 11.74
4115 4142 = 13.44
